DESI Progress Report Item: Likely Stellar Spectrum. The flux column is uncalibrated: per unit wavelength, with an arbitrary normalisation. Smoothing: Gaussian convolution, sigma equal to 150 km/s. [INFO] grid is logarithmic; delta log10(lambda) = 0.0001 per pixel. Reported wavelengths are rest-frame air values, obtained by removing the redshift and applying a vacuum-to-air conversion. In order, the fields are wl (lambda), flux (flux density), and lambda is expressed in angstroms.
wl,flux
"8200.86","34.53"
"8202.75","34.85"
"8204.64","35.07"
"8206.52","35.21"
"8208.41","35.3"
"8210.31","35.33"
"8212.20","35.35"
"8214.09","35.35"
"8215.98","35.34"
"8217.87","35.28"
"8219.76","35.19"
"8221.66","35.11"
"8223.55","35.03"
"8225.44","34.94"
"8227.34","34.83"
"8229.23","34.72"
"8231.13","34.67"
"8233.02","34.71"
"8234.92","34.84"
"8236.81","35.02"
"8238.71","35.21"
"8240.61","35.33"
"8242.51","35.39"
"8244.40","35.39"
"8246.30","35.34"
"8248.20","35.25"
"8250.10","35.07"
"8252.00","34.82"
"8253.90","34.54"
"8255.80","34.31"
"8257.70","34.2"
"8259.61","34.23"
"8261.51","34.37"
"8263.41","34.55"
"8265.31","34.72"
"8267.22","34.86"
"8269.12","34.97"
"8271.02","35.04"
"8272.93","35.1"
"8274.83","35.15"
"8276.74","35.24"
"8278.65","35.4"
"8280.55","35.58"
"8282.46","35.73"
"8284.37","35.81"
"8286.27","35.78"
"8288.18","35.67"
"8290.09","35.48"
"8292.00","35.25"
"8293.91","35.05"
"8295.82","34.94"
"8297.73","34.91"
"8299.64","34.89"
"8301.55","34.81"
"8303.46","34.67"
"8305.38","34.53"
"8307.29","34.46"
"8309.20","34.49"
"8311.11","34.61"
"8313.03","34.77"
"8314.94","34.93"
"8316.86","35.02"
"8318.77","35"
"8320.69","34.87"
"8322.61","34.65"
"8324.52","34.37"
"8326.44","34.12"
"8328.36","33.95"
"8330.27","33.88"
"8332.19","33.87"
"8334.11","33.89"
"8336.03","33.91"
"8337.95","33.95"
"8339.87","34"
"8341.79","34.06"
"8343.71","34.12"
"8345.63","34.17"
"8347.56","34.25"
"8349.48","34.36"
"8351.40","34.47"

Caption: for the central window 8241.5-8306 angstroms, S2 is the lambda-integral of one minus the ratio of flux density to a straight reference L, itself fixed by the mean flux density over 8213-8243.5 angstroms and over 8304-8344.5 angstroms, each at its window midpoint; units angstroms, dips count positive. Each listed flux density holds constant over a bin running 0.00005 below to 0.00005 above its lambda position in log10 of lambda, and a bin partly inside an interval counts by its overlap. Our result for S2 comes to -0.6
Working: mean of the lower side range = 35.1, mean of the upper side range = 34.4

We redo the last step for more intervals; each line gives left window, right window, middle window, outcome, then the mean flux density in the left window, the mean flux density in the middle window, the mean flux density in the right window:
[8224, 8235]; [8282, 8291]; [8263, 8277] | 0.2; 34.8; 35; 35.7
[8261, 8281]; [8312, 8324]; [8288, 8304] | -0.1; 35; 35.1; 34.8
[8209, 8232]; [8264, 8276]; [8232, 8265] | 0.2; 35.1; 34.9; 35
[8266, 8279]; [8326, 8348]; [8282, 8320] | -0.5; 35.1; 35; 34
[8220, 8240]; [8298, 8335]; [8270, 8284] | -0.3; 34.9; 35.3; 34.5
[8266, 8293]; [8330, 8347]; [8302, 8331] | -0.1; 35.4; 34.6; 34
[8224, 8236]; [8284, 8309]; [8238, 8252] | -0.2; 34.8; 35.3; 35.1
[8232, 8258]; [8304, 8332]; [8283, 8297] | -0.3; 35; 35.4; 34.5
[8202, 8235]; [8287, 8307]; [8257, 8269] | 0.2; 35.1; 34.5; 35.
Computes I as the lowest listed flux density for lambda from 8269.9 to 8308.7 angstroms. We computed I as 34.46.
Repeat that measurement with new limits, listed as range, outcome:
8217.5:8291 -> 34.2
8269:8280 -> 34.97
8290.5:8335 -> 33.87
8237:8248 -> 35.21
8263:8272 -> 34.55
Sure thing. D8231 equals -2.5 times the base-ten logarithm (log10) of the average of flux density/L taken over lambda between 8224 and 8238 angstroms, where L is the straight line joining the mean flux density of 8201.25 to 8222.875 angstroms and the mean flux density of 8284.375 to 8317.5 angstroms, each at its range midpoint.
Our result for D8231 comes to 0.01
